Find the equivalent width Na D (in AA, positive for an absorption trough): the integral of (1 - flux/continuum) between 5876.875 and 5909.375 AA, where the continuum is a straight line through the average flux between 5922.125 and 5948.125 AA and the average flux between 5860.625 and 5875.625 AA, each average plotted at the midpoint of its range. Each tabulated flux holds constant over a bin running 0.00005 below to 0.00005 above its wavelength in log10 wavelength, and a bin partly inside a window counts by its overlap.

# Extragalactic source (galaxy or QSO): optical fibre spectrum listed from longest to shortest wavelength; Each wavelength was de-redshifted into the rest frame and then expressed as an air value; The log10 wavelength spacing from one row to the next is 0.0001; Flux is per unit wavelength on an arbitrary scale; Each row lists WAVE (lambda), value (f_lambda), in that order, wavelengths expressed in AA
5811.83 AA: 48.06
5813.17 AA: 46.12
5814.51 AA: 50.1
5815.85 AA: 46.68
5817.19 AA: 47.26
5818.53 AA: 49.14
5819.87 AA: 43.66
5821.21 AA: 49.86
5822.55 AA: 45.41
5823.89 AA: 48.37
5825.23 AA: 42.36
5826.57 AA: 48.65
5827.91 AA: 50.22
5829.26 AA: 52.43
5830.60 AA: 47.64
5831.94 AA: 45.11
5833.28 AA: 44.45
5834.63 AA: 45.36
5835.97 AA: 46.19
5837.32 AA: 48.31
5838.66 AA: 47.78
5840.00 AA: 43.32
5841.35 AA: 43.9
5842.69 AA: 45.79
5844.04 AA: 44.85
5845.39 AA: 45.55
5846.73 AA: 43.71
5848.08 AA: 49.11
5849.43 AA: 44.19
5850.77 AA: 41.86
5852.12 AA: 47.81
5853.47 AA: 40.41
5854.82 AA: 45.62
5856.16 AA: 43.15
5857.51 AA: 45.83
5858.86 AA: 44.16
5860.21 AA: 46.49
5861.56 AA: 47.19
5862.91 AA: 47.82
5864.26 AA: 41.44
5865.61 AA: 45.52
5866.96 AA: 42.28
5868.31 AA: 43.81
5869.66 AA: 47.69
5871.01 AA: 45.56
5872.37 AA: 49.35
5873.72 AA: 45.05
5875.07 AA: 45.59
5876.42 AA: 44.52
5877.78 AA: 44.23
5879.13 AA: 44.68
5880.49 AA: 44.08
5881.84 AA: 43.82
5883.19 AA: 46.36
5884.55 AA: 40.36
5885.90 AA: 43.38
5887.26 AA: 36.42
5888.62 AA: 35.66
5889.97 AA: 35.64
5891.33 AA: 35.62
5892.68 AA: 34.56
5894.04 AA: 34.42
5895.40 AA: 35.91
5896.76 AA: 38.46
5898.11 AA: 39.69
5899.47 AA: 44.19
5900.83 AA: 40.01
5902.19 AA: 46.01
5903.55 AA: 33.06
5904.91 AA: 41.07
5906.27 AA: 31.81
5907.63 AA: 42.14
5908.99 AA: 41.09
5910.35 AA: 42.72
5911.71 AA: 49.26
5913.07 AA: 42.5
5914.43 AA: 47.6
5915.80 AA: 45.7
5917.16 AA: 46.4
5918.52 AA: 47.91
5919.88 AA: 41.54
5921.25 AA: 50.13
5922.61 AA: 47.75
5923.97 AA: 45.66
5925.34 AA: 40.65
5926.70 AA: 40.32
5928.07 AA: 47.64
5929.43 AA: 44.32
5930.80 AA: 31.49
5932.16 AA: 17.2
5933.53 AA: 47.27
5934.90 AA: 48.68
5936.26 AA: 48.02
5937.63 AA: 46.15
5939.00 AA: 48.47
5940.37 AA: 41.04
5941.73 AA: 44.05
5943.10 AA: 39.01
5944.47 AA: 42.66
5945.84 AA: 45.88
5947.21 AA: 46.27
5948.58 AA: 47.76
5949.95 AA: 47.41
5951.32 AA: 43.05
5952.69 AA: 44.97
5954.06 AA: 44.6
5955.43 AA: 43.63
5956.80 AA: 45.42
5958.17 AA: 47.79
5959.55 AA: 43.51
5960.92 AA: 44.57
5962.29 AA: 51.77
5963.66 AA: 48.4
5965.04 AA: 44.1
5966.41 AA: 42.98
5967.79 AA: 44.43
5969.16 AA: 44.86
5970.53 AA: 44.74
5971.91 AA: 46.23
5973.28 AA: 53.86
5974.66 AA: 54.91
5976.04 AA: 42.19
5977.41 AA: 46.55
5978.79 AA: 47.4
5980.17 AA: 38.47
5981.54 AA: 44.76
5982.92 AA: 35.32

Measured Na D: 3.5 AA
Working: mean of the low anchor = 45.6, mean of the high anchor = 42.8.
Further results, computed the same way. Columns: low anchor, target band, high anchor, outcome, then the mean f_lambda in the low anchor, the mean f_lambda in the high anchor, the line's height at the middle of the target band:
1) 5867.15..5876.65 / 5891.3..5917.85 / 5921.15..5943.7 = 2.0 AA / 45.8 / 42.6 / 44.1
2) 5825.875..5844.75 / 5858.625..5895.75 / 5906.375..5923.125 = 2.6 AA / 46.7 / 44.9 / 45.8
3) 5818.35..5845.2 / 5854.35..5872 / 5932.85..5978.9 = 0.5 AA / 46.6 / 45.9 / 46.4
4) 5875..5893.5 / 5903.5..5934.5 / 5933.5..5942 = 1.5 AA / 40.9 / 46.3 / 44.4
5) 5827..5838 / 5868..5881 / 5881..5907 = -1.2 AA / 47.5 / 38.8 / 41.6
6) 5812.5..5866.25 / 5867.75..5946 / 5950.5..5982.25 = 6.2 AA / 46.1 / 45.8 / 45.9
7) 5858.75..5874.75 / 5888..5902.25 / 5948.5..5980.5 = 2.4 AA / 45.6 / 46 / 45.7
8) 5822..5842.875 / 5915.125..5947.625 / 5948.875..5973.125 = 1.7 AA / 46.6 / 45.7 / 45.9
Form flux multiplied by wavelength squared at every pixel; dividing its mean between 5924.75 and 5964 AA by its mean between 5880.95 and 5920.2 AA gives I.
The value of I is 1.1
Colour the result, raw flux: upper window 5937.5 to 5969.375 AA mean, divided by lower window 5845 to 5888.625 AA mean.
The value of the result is 1.01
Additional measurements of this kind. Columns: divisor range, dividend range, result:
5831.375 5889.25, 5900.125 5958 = 0.97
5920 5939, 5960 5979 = 1.09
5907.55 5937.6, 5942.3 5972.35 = 1.04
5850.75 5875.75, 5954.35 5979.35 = 1.03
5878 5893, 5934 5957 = 1.12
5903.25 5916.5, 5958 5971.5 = 1.09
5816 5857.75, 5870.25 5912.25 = 0.89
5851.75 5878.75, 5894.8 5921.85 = 0.94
